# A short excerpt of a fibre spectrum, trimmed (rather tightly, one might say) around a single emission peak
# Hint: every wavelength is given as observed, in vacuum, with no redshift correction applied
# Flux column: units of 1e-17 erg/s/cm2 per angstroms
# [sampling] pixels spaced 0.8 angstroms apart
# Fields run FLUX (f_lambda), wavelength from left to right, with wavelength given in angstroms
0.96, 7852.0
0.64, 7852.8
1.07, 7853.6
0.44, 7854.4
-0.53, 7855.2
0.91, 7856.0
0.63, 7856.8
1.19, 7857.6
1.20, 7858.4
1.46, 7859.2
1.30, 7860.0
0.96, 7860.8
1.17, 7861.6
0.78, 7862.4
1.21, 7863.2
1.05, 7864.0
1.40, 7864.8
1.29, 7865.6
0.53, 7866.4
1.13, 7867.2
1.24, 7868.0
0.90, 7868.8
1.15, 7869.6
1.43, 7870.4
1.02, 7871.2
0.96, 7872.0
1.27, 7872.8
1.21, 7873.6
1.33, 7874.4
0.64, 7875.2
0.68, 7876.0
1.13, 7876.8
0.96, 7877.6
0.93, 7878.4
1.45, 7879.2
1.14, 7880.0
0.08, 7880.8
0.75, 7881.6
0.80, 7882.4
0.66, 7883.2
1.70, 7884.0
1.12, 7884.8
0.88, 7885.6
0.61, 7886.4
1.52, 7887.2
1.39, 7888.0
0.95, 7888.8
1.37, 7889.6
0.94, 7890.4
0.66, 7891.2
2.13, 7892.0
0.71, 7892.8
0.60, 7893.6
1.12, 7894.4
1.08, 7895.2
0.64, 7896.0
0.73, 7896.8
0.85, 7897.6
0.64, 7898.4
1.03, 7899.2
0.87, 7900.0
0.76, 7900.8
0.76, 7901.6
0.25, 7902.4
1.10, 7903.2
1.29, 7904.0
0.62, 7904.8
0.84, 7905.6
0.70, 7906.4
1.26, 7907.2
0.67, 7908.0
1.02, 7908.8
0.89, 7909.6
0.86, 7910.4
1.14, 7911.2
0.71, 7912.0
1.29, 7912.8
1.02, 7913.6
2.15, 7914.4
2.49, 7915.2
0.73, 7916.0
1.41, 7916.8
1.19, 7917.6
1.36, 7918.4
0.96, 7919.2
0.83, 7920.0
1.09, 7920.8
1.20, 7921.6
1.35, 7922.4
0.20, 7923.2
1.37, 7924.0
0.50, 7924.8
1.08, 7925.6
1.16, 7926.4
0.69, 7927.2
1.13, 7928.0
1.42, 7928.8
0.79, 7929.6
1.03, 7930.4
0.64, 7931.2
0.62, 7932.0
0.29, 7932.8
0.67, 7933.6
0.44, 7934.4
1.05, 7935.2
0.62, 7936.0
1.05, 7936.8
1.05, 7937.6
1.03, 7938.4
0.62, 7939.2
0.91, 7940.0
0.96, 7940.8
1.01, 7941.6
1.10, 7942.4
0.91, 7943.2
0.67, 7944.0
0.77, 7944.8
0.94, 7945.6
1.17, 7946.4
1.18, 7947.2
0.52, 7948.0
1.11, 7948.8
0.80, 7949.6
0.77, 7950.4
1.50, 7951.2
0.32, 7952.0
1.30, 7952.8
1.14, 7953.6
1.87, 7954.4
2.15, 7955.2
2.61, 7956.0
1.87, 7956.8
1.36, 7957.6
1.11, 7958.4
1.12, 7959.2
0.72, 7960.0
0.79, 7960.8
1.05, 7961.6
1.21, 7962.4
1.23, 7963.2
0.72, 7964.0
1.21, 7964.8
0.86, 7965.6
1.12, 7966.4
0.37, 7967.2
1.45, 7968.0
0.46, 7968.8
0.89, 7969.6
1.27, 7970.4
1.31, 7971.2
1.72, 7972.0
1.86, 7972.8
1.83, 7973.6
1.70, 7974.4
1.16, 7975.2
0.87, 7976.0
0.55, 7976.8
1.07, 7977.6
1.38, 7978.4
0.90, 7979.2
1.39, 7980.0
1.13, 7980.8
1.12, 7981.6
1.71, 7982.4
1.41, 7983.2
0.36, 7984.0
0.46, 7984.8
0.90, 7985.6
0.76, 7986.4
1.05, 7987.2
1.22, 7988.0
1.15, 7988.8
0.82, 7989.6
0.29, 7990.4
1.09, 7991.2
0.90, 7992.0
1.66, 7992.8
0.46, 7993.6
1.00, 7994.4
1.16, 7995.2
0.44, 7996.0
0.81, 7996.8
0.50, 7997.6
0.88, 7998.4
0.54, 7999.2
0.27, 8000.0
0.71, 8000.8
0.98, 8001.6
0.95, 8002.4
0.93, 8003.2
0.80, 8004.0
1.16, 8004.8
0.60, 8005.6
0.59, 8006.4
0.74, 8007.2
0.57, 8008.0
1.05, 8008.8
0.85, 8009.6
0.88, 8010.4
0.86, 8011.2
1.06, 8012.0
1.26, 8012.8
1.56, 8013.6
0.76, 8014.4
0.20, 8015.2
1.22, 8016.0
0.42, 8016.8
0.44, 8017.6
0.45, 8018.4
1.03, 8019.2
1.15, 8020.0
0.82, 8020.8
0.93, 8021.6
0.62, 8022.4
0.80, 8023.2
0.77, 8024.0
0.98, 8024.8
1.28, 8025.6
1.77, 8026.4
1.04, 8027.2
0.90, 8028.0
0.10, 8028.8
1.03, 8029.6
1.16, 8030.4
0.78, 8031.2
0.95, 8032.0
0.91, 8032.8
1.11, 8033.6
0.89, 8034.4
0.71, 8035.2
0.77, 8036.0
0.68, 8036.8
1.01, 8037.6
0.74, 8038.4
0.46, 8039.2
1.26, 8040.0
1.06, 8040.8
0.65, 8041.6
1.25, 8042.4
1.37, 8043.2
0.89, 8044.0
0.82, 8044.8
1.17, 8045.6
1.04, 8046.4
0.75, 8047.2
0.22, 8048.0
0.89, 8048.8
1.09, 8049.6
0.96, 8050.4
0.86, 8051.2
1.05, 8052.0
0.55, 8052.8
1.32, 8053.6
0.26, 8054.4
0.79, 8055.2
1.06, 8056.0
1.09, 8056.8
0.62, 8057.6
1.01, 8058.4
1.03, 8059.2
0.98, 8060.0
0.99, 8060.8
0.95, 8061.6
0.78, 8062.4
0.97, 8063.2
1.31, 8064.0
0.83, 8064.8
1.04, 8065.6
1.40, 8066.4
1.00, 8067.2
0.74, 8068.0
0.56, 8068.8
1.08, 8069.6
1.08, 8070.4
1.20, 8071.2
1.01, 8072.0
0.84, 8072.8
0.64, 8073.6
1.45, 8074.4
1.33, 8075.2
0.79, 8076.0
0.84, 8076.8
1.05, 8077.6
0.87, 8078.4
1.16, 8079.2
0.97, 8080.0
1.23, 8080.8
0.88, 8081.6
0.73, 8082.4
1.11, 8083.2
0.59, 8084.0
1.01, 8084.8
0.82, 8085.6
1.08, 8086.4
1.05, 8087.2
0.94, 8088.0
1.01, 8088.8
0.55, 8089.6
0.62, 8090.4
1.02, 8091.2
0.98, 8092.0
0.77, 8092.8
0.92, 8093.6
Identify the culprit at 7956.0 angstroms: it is [S II] 6716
